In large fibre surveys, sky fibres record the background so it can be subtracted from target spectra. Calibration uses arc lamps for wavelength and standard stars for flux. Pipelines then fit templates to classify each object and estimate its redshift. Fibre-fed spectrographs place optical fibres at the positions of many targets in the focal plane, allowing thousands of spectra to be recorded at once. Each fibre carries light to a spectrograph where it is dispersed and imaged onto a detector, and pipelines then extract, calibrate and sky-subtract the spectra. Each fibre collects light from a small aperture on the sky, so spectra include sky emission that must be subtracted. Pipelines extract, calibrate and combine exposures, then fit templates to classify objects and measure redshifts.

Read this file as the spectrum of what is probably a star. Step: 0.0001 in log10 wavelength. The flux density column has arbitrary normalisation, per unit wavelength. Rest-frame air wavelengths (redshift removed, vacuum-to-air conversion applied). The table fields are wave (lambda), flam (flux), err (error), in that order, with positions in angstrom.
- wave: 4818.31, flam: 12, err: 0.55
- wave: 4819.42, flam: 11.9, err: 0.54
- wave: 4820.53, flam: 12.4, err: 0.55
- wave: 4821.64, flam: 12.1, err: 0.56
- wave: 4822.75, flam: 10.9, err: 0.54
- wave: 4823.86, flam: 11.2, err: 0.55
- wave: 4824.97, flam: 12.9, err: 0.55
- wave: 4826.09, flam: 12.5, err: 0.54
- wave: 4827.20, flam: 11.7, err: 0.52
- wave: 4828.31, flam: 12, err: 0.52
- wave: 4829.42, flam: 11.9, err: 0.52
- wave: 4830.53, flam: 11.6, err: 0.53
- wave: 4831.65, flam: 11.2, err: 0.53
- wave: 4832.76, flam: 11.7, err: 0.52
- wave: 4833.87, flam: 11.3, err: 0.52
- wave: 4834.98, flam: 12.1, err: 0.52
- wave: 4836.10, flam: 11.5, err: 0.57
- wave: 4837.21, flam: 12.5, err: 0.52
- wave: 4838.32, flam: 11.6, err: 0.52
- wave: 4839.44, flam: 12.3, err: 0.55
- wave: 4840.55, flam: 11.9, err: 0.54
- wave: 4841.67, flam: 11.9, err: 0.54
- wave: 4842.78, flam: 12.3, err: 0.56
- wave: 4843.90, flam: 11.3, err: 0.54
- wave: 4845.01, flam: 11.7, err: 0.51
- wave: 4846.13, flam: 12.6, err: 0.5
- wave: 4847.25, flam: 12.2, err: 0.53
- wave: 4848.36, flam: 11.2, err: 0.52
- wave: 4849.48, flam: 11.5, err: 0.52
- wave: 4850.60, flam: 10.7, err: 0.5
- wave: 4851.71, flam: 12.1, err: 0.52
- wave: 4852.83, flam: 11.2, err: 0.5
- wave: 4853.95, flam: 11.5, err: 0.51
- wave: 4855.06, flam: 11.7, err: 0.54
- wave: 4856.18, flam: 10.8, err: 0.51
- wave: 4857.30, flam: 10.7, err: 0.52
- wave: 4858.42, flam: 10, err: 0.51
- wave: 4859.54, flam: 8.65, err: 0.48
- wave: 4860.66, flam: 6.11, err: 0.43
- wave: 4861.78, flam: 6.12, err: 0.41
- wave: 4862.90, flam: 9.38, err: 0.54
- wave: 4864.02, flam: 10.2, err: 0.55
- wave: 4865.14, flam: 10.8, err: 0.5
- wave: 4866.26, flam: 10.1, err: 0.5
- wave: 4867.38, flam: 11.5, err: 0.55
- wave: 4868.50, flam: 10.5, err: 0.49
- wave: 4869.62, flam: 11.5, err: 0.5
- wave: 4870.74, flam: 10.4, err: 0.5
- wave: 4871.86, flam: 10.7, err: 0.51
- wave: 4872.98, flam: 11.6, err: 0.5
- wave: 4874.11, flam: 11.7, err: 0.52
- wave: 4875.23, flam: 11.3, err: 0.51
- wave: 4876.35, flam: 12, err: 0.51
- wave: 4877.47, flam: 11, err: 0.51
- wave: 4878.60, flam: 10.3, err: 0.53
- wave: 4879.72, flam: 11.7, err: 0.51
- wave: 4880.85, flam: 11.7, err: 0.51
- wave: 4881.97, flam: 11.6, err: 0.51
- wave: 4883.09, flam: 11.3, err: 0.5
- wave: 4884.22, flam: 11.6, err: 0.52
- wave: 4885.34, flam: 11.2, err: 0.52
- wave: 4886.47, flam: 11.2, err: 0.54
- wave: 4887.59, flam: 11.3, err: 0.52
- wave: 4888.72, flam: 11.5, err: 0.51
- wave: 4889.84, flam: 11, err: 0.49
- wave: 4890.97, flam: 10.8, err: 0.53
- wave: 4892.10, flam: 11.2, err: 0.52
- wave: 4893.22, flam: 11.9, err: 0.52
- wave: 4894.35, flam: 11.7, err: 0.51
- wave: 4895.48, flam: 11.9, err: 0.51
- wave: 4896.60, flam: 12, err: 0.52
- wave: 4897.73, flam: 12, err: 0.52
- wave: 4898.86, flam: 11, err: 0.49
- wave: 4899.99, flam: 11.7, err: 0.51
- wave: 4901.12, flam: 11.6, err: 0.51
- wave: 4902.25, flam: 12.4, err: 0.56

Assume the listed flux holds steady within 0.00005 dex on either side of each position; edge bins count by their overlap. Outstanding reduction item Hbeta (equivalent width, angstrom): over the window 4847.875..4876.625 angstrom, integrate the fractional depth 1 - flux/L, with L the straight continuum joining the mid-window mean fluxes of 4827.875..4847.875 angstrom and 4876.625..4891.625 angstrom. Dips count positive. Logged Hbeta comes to 2.5 angstrom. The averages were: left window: 11.9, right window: 11.3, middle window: 10.5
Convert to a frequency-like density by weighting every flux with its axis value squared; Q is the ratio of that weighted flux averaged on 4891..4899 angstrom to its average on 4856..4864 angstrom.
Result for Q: 1.3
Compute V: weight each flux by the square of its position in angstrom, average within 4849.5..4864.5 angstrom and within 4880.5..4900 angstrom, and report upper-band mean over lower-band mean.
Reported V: 1.16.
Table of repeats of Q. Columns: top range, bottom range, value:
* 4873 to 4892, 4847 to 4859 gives 1.02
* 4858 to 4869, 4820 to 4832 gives 0.80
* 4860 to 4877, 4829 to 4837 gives 0.89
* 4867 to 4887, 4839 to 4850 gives 0.96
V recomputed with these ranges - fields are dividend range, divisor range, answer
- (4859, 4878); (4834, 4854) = 0.88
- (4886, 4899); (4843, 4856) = 1.01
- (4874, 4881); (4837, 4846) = 0.96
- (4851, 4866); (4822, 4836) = 0.86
